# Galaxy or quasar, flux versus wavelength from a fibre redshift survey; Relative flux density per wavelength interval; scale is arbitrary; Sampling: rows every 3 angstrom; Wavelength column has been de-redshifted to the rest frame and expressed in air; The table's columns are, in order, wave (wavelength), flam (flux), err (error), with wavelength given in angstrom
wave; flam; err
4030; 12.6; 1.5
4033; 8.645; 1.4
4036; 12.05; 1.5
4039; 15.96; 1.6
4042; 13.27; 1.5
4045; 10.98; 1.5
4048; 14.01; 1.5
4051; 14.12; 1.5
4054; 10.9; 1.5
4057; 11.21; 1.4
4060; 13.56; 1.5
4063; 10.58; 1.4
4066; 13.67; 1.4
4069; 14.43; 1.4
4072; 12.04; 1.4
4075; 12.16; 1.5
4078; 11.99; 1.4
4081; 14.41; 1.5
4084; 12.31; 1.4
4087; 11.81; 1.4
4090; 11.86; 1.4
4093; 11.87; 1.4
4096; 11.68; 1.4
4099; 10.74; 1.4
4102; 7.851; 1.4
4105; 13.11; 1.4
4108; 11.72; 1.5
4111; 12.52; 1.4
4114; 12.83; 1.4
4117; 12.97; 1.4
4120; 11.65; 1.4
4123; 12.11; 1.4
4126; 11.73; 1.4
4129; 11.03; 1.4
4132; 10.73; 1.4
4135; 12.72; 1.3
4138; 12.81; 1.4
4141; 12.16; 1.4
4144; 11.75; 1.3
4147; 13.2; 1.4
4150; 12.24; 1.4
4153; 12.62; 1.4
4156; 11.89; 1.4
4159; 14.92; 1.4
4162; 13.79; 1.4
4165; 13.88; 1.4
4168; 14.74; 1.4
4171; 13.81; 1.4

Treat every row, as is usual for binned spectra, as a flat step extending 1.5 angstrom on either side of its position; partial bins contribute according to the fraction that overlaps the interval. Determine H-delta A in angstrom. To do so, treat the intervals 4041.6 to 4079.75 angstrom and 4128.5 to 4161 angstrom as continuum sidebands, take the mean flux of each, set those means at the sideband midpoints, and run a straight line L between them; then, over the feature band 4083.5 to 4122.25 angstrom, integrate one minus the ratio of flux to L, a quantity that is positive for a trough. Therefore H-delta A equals 2.2 angstrom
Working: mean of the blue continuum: 12.5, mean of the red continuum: 12.4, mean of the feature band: 11.8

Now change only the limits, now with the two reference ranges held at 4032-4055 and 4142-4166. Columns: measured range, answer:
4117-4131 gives 1.3 angstrom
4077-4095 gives 0.6 angstrom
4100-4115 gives 1.5 angstrom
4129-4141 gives 0.9 angstrom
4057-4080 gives 0.2 angstrom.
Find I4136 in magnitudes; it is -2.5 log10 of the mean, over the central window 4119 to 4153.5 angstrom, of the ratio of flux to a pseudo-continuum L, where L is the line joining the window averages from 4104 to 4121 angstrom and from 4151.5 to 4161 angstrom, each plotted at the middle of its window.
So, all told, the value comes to 0.07 mag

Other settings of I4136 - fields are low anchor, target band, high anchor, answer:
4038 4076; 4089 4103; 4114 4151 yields 0.148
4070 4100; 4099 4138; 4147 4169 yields 0.086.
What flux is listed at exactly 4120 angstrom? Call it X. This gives 11.65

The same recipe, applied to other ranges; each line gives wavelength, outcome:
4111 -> 12.52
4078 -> 11.99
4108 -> 11.72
